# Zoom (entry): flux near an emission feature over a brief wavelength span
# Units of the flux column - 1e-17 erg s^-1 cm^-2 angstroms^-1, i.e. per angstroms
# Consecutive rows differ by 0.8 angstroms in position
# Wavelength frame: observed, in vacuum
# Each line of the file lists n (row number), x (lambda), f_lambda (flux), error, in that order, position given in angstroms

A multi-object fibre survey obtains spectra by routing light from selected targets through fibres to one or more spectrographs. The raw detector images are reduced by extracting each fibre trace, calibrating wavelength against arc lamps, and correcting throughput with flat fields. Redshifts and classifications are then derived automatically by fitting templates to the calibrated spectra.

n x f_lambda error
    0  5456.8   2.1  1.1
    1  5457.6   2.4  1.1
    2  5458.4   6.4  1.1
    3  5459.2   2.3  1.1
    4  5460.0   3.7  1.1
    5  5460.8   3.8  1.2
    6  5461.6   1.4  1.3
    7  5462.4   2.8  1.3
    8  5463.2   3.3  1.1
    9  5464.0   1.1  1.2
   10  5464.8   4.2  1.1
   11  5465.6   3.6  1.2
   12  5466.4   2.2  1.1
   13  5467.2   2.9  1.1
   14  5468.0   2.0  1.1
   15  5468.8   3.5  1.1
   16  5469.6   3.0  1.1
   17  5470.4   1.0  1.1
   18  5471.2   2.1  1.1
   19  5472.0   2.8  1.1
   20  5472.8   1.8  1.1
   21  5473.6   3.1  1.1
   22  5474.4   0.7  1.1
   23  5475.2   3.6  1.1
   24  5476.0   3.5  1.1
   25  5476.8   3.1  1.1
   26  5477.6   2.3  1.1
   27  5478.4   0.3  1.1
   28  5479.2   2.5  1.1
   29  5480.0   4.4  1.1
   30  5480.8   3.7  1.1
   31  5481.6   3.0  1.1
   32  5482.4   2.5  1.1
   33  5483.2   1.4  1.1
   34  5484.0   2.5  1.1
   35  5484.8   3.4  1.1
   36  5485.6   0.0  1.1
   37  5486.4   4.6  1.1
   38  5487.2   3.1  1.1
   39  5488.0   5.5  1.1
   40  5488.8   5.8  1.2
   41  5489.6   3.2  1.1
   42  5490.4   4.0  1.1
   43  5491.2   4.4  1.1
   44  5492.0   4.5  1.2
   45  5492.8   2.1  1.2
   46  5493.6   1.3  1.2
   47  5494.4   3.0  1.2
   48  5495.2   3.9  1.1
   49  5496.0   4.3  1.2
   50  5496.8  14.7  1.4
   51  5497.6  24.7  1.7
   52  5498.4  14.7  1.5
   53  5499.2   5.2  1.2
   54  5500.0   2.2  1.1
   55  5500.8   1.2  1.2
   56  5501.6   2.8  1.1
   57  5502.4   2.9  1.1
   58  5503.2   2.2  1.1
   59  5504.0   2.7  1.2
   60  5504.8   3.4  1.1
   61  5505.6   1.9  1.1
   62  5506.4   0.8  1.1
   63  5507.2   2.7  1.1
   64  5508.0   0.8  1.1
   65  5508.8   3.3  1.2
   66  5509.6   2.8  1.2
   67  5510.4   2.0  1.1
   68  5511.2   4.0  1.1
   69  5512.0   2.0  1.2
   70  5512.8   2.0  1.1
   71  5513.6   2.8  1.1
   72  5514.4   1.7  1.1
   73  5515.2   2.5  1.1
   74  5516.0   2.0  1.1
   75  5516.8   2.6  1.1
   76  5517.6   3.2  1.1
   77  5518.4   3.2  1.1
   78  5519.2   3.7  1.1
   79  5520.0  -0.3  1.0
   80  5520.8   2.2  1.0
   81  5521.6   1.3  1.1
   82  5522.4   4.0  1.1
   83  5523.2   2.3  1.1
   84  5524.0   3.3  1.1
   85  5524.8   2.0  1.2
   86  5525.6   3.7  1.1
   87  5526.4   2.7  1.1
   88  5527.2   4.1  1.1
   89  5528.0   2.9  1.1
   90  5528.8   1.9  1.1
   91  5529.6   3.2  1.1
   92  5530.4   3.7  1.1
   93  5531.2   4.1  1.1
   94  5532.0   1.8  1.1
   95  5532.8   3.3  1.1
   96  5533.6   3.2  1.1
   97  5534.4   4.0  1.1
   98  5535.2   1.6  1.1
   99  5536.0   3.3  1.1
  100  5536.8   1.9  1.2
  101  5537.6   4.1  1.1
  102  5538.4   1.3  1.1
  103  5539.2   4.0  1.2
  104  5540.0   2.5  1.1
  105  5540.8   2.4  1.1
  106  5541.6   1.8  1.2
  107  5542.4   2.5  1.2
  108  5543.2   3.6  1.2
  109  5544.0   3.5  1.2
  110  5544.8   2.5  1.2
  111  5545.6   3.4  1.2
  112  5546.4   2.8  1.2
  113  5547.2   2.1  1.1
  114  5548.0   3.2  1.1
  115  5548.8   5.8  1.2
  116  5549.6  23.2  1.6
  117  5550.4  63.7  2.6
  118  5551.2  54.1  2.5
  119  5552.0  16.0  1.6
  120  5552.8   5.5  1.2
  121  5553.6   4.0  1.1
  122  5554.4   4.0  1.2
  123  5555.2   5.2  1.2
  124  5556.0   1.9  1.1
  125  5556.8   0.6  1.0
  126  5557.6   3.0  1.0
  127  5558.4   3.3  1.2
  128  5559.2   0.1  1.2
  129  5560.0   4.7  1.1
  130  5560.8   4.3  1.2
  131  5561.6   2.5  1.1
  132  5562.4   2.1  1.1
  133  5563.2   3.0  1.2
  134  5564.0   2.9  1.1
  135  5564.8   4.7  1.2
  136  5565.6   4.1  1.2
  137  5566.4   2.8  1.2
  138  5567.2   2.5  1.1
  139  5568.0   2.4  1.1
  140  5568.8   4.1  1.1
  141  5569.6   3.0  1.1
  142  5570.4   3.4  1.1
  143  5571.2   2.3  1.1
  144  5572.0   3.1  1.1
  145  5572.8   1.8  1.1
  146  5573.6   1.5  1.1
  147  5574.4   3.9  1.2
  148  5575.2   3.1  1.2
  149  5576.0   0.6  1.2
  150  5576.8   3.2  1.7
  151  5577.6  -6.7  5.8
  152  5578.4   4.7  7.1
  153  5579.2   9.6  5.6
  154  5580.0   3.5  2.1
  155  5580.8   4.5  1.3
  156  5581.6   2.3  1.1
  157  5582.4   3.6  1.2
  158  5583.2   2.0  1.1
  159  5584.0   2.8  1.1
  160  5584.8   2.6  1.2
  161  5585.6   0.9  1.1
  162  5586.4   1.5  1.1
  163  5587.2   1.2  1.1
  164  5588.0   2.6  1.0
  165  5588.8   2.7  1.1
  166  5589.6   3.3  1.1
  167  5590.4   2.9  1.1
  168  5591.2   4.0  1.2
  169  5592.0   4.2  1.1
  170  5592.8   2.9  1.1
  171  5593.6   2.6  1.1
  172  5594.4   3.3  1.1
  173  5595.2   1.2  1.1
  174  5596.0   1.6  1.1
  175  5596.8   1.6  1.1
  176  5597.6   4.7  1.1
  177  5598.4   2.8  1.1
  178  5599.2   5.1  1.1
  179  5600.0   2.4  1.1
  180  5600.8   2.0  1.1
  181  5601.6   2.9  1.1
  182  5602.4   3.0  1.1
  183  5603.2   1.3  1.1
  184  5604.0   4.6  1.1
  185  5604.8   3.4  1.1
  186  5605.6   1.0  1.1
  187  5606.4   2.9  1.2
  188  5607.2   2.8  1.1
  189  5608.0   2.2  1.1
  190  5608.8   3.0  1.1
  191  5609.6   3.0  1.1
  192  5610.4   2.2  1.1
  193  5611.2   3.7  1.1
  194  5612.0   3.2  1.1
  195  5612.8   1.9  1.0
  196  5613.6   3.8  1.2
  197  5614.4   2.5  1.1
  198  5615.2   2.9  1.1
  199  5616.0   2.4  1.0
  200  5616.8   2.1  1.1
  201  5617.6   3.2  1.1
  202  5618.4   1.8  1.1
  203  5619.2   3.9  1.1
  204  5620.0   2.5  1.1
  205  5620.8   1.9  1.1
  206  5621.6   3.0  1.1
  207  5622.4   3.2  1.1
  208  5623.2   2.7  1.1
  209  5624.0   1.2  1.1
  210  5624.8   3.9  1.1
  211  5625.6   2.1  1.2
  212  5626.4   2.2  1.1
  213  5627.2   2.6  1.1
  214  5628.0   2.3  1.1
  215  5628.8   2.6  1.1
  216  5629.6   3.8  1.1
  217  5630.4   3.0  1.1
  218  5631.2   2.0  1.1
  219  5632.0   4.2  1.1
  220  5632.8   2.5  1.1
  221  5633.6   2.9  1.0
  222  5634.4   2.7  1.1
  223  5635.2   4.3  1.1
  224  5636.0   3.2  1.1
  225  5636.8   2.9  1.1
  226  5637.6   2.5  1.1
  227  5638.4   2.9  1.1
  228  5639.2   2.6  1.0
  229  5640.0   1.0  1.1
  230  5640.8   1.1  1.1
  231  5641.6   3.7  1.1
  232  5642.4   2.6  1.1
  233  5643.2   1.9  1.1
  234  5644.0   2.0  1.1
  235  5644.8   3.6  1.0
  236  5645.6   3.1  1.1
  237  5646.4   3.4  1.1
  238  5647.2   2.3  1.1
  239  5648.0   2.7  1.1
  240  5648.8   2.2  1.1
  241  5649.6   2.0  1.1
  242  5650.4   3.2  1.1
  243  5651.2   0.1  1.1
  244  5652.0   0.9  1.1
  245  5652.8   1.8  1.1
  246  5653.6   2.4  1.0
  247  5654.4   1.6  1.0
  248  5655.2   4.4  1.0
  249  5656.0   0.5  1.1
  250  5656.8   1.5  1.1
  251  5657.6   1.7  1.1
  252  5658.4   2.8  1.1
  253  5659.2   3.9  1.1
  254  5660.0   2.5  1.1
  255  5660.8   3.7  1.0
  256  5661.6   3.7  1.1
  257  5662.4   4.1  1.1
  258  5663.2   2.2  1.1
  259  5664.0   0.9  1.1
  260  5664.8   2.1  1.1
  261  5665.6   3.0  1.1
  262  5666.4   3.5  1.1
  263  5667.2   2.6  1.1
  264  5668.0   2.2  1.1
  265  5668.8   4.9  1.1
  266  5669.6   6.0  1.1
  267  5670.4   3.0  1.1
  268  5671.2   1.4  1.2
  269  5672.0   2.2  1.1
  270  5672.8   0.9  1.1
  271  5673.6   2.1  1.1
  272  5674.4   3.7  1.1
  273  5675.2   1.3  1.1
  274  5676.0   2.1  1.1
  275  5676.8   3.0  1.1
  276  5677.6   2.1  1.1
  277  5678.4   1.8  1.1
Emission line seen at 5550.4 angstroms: [O III] 5007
